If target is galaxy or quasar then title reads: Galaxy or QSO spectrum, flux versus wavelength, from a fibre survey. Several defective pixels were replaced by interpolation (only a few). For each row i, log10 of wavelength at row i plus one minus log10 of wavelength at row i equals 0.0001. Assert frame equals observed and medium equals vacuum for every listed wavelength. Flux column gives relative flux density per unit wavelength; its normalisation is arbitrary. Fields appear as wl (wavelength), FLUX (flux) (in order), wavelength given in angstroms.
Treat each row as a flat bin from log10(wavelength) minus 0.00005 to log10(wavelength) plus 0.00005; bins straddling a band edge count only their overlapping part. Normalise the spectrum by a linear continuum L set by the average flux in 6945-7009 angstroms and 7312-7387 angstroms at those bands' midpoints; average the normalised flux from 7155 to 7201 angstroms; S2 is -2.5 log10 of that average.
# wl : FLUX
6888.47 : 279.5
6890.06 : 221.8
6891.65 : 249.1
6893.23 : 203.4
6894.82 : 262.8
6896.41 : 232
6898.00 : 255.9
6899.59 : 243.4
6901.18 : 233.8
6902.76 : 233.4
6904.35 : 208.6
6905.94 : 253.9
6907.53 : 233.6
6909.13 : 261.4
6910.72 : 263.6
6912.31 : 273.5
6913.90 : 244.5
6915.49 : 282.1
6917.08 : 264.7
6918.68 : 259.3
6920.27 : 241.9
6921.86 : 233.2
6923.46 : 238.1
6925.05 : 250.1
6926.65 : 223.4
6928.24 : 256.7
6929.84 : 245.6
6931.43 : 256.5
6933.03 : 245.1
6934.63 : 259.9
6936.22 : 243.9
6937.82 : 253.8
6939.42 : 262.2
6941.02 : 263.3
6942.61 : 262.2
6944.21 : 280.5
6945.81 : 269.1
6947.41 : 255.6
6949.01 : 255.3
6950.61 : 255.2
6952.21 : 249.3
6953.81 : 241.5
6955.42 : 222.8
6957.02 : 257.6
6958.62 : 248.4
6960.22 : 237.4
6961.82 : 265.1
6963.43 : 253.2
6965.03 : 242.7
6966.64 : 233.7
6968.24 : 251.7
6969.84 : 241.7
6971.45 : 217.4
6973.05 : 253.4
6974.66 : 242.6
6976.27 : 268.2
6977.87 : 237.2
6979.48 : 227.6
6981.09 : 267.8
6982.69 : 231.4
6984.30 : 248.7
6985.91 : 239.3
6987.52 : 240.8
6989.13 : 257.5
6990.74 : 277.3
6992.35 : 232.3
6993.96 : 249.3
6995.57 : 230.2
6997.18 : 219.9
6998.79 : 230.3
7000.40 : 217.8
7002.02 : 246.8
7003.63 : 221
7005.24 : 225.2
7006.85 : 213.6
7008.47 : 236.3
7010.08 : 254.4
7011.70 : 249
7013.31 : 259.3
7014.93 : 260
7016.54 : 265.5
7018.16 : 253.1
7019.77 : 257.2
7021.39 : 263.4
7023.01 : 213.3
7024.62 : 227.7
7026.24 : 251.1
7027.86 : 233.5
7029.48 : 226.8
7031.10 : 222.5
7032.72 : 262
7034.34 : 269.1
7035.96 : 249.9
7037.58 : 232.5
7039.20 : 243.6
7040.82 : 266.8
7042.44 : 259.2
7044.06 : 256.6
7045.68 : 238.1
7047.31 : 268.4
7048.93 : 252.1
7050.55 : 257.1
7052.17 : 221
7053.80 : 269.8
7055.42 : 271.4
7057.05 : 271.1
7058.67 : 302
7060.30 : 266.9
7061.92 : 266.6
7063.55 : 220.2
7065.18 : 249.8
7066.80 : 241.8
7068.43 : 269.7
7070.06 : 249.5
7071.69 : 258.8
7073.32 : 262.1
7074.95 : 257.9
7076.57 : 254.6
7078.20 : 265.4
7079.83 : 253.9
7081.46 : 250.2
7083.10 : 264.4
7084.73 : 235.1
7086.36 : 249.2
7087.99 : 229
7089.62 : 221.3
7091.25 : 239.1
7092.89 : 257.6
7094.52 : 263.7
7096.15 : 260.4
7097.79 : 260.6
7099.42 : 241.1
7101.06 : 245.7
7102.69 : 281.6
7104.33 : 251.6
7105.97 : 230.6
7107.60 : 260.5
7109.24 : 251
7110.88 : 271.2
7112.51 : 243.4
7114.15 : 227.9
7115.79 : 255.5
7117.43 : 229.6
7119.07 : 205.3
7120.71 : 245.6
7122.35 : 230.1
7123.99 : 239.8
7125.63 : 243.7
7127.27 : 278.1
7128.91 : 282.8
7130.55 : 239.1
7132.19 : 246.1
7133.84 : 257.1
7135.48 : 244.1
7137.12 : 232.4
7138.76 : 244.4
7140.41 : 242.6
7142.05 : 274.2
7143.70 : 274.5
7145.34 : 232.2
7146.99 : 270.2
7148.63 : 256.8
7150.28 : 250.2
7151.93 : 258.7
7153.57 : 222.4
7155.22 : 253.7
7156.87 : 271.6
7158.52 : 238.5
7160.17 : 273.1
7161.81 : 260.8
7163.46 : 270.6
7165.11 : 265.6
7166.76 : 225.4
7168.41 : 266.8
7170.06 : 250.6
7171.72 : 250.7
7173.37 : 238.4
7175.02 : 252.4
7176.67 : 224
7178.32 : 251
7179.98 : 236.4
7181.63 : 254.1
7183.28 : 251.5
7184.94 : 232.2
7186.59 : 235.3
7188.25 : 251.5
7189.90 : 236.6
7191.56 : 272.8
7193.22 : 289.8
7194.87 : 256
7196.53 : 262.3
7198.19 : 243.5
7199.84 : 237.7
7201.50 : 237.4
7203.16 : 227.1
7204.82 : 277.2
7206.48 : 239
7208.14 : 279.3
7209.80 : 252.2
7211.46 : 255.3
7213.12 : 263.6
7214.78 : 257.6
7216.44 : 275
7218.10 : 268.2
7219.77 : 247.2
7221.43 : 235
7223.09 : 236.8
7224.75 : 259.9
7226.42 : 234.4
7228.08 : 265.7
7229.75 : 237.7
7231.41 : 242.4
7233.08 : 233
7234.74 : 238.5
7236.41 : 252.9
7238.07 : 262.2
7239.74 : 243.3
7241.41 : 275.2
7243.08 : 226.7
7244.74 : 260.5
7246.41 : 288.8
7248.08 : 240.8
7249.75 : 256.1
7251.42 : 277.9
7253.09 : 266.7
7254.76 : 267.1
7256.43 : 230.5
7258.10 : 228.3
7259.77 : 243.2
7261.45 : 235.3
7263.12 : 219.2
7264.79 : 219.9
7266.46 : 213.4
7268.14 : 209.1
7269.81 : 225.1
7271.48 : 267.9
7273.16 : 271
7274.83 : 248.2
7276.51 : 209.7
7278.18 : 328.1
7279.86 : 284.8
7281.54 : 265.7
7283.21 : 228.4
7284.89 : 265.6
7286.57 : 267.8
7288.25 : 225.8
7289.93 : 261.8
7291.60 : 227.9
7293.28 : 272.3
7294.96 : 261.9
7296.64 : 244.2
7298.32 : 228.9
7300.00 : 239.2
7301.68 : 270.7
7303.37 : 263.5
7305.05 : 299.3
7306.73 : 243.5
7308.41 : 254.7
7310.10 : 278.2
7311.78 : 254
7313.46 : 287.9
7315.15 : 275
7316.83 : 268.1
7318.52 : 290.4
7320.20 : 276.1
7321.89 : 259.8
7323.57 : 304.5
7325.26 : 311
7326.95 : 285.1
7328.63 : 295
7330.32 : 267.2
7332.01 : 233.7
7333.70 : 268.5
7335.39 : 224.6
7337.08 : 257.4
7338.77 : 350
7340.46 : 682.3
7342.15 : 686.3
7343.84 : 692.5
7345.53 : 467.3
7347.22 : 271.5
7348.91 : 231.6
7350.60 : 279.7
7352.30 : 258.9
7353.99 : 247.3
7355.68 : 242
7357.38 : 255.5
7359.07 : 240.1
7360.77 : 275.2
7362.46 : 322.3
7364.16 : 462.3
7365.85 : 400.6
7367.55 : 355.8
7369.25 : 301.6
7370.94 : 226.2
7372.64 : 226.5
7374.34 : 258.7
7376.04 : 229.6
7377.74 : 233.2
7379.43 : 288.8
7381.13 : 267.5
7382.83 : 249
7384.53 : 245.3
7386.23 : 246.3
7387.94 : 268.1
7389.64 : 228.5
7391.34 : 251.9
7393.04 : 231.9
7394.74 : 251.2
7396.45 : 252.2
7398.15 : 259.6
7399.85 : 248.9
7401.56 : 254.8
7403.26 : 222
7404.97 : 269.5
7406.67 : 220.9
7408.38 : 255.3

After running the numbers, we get 0.11 mag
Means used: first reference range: 243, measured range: 252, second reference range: 309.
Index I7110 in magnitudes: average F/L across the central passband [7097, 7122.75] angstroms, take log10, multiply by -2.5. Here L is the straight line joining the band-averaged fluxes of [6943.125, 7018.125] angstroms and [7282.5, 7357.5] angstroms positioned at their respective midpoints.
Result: 0.08 mag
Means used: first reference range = 245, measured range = 246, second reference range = 297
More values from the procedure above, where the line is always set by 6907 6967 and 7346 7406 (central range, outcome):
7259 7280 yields 0.093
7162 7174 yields 0.033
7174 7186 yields 0.079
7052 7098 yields 0.011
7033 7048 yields 0.009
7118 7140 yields 0.062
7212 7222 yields 0.018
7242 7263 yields 0.054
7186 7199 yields 0.023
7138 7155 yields 0.031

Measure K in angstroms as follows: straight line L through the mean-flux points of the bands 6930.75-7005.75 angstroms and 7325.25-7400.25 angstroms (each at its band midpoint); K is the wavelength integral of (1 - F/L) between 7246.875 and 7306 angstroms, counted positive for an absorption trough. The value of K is 8.1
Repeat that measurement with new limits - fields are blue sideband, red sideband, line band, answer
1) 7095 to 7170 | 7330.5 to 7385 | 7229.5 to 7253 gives 2.6 angstroms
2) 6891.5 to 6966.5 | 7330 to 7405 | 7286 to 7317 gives 3.6 angstroms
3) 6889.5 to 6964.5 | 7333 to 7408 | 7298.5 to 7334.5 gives 2.7 angstroms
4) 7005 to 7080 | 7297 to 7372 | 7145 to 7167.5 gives 1.7 angstroms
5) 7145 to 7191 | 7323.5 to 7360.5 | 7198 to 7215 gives 1.0 angstroms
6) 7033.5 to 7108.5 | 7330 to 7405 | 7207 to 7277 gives 8.0 angstroms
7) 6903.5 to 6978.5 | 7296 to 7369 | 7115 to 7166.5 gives 5.6 angstroms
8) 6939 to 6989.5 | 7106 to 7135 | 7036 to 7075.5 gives -1.3 angstroms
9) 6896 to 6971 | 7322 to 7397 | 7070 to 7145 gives 6.1 angstroms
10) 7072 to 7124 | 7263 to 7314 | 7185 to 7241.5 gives -0.1 angstroms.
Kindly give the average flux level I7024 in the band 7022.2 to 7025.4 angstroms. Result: 221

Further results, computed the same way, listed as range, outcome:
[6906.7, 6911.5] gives 252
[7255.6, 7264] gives 231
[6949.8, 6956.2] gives 242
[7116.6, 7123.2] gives 228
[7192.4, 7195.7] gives 273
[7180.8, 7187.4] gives 244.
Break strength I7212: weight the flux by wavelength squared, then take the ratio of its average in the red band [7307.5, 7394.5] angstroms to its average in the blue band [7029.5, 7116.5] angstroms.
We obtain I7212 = 1.28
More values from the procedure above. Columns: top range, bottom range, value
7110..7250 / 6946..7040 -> 1.08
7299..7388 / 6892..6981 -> 1.36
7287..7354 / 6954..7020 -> 1.37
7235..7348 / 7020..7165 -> 1.19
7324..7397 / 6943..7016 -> 1.39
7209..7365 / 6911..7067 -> 1.21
